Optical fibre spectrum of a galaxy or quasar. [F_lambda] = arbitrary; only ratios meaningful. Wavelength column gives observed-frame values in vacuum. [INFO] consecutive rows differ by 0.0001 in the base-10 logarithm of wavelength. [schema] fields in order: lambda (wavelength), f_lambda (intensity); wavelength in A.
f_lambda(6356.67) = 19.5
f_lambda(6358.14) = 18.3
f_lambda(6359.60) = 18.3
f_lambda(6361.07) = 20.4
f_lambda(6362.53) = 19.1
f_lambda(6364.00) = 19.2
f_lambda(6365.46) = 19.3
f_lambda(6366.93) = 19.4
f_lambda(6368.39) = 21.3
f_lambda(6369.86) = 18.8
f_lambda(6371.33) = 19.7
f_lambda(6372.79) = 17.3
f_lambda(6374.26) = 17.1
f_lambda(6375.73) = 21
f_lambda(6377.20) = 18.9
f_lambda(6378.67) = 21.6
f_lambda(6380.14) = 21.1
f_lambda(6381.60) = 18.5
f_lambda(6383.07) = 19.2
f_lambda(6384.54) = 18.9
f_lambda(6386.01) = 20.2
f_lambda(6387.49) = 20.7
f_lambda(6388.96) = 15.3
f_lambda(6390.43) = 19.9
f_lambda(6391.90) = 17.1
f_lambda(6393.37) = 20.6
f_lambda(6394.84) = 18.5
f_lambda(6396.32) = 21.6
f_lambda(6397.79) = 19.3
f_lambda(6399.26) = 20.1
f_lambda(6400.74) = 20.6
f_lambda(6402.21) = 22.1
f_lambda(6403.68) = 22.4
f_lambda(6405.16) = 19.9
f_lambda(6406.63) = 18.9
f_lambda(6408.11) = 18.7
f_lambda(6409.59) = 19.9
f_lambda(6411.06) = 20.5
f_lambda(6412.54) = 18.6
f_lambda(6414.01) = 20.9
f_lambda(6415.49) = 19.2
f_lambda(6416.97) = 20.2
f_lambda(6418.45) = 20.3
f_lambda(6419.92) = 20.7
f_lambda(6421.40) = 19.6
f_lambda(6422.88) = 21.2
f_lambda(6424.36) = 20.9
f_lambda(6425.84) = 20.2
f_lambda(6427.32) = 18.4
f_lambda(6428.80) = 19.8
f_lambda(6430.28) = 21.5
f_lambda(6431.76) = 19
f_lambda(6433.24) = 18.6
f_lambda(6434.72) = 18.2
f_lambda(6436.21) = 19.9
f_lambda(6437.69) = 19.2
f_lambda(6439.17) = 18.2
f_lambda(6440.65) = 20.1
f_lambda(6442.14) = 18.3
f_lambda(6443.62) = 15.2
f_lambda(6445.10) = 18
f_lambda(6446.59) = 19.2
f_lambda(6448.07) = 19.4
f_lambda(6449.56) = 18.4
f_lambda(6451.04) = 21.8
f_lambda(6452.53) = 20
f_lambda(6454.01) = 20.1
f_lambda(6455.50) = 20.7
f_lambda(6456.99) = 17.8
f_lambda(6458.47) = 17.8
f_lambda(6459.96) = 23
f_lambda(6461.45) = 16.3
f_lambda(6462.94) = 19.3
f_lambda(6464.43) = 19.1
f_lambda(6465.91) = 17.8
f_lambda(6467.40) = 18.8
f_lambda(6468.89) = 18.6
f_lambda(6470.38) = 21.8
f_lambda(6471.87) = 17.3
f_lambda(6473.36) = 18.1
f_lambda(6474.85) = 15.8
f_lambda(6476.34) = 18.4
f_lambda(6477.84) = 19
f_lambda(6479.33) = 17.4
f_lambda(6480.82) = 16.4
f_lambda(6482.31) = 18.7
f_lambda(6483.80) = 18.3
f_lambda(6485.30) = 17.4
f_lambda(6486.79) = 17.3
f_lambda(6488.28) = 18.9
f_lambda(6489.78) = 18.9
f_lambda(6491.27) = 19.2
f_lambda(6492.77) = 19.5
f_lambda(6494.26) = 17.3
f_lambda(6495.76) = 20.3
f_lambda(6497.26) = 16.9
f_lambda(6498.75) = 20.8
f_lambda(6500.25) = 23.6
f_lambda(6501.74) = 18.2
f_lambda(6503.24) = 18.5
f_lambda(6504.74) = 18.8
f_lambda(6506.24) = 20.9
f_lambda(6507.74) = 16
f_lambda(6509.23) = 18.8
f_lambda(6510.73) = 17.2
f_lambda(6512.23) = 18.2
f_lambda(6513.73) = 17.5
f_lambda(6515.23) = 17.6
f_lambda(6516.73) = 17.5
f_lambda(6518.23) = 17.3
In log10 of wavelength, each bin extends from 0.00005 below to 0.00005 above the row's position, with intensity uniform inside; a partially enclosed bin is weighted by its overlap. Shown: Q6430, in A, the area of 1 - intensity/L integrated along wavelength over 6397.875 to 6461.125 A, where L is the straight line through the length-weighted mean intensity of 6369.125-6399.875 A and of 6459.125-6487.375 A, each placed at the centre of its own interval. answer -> -2.9 A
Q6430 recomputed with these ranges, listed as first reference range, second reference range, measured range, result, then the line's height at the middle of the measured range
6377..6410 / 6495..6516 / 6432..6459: 0.5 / 19.3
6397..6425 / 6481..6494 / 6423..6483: 0.9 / 19.2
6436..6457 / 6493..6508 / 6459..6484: 0.9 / 19.2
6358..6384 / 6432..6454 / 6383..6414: -0.8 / 19.2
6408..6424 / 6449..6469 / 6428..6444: 0.6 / 19.7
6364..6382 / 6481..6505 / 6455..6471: -0.1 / 19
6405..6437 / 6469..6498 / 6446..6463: -0.5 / 19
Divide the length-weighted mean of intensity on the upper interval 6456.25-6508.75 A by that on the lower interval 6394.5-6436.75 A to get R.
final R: 0.93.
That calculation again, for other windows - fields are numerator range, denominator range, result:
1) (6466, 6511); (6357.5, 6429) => 0.94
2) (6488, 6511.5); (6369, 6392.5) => 0.99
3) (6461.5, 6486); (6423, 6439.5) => 0.93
